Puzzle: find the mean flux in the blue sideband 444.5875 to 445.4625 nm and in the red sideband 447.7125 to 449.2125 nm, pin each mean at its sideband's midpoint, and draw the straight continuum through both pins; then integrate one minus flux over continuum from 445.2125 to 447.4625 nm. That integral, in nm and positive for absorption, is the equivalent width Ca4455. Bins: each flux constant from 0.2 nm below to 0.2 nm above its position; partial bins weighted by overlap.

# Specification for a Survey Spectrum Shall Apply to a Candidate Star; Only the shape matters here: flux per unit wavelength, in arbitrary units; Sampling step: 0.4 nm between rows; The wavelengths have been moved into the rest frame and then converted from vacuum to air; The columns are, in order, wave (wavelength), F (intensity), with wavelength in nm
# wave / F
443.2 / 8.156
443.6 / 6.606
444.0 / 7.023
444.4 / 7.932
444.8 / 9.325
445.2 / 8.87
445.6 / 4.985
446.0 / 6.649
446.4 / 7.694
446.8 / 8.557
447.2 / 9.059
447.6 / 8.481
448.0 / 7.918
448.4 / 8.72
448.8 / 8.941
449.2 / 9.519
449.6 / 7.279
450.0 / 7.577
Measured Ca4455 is 0.308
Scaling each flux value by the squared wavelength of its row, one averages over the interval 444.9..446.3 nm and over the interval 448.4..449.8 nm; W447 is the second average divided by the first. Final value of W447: 1.23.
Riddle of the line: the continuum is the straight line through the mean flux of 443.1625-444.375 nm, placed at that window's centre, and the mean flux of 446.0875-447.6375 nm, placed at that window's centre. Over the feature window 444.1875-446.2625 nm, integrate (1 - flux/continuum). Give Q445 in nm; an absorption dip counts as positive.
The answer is 0.04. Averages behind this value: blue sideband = 7.24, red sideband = 8.31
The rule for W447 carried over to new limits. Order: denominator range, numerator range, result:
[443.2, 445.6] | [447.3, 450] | 1.11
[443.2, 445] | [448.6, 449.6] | 1.16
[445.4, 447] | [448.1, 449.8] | 1.24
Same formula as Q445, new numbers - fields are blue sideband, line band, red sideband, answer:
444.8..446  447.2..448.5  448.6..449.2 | 0.02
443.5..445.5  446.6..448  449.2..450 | -0.12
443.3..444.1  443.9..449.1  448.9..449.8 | -0.24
